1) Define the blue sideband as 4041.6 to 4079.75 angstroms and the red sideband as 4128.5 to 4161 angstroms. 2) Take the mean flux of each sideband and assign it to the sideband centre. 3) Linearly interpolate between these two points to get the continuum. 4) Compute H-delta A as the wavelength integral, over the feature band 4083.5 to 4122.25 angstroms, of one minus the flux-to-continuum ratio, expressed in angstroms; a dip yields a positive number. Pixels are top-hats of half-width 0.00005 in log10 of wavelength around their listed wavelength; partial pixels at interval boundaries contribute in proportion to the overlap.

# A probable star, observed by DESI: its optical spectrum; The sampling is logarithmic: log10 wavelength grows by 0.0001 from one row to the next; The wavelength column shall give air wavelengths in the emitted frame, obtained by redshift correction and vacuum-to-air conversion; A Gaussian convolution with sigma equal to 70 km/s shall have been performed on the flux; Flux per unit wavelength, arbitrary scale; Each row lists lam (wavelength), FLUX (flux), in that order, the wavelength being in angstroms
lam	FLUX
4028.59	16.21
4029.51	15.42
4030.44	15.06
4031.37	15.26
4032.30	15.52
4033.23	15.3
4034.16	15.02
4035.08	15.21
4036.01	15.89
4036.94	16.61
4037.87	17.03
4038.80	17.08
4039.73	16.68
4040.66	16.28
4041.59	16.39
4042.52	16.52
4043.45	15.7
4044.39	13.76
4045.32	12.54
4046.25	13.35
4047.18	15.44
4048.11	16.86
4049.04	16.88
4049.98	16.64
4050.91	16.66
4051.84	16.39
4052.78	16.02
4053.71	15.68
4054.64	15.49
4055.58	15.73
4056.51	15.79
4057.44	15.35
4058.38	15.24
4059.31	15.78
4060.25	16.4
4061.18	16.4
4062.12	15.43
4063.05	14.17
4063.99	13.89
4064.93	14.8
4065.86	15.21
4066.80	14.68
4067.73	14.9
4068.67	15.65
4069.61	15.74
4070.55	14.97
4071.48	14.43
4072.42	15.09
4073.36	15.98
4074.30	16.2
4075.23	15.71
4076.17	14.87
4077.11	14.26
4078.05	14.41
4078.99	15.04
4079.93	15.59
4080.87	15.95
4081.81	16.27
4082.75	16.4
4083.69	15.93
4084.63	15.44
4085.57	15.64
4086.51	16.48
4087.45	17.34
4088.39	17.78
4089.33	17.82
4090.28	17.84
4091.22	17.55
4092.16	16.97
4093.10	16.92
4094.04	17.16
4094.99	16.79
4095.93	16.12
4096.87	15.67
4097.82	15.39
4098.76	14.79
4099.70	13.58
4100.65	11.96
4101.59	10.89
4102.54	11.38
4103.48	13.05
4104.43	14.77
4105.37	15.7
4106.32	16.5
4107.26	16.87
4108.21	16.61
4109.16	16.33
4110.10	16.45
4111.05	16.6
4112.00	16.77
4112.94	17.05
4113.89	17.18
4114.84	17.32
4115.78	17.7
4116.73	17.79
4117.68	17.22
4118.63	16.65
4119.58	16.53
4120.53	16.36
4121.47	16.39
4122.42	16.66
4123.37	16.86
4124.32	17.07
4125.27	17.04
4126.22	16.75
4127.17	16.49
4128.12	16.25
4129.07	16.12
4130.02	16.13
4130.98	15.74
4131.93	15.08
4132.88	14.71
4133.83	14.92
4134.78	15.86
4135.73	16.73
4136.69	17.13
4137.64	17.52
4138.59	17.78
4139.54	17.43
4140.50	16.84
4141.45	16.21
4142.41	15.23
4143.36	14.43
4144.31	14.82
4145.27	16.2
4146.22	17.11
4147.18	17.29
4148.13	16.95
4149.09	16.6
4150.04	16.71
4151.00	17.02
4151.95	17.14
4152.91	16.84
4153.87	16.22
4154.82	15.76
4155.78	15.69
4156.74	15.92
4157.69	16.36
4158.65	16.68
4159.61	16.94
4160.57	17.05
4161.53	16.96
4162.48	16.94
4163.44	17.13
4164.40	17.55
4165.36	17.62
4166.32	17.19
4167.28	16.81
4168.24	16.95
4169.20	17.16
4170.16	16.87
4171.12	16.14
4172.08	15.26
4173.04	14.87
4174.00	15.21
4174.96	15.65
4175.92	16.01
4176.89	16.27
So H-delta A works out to -0.6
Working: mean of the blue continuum 15.4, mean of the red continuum 16.3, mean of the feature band 16.1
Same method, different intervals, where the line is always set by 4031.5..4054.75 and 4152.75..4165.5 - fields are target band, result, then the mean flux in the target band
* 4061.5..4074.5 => 0.7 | 15.1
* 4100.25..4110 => 1.1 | 14.5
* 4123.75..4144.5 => 0.3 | 16.2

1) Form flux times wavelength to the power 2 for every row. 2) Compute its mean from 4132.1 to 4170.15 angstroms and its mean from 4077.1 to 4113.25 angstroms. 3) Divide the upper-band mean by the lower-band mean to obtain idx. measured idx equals 1.08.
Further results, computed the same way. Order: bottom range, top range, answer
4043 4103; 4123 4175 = 1.10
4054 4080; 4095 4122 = 1.05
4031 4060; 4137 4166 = 1.11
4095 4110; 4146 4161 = 1.15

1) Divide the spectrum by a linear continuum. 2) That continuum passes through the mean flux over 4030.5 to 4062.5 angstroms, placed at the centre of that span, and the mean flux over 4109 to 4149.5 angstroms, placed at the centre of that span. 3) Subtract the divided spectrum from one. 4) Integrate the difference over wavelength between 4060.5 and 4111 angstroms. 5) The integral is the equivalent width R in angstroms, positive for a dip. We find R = 1.9 angstroms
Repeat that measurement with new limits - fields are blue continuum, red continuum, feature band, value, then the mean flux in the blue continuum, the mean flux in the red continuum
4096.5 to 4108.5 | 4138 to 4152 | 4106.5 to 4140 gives -2.7 angstroms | 14.3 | 16.5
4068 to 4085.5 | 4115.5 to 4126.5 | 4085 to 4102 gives 0.0 angstroms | 15.4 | 16.9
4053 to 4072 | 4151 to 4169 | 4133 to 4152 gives 0.1 angstroms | 15.3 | 16.8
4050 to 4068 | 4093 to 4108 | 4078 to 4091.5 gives -1.2 angstroms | 15.5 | 14.8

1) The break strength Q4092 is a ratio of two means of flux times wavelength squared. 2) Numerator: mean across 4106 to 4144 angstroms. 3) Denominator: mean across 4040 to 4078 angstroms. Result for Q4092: 1.11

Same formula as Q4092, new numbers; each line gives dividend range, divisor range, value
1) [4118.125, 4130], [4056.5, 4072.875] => 1.12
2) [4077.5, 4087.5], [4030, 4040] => 1.02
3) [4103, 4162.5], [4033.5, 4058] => 1.09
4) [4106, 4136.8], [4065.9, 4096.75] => 1.05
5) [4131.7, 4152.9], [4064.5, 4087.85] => 1.09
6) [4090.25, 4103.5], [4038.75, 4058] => 0.98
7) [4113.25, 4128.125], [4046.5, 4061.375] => 1.09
